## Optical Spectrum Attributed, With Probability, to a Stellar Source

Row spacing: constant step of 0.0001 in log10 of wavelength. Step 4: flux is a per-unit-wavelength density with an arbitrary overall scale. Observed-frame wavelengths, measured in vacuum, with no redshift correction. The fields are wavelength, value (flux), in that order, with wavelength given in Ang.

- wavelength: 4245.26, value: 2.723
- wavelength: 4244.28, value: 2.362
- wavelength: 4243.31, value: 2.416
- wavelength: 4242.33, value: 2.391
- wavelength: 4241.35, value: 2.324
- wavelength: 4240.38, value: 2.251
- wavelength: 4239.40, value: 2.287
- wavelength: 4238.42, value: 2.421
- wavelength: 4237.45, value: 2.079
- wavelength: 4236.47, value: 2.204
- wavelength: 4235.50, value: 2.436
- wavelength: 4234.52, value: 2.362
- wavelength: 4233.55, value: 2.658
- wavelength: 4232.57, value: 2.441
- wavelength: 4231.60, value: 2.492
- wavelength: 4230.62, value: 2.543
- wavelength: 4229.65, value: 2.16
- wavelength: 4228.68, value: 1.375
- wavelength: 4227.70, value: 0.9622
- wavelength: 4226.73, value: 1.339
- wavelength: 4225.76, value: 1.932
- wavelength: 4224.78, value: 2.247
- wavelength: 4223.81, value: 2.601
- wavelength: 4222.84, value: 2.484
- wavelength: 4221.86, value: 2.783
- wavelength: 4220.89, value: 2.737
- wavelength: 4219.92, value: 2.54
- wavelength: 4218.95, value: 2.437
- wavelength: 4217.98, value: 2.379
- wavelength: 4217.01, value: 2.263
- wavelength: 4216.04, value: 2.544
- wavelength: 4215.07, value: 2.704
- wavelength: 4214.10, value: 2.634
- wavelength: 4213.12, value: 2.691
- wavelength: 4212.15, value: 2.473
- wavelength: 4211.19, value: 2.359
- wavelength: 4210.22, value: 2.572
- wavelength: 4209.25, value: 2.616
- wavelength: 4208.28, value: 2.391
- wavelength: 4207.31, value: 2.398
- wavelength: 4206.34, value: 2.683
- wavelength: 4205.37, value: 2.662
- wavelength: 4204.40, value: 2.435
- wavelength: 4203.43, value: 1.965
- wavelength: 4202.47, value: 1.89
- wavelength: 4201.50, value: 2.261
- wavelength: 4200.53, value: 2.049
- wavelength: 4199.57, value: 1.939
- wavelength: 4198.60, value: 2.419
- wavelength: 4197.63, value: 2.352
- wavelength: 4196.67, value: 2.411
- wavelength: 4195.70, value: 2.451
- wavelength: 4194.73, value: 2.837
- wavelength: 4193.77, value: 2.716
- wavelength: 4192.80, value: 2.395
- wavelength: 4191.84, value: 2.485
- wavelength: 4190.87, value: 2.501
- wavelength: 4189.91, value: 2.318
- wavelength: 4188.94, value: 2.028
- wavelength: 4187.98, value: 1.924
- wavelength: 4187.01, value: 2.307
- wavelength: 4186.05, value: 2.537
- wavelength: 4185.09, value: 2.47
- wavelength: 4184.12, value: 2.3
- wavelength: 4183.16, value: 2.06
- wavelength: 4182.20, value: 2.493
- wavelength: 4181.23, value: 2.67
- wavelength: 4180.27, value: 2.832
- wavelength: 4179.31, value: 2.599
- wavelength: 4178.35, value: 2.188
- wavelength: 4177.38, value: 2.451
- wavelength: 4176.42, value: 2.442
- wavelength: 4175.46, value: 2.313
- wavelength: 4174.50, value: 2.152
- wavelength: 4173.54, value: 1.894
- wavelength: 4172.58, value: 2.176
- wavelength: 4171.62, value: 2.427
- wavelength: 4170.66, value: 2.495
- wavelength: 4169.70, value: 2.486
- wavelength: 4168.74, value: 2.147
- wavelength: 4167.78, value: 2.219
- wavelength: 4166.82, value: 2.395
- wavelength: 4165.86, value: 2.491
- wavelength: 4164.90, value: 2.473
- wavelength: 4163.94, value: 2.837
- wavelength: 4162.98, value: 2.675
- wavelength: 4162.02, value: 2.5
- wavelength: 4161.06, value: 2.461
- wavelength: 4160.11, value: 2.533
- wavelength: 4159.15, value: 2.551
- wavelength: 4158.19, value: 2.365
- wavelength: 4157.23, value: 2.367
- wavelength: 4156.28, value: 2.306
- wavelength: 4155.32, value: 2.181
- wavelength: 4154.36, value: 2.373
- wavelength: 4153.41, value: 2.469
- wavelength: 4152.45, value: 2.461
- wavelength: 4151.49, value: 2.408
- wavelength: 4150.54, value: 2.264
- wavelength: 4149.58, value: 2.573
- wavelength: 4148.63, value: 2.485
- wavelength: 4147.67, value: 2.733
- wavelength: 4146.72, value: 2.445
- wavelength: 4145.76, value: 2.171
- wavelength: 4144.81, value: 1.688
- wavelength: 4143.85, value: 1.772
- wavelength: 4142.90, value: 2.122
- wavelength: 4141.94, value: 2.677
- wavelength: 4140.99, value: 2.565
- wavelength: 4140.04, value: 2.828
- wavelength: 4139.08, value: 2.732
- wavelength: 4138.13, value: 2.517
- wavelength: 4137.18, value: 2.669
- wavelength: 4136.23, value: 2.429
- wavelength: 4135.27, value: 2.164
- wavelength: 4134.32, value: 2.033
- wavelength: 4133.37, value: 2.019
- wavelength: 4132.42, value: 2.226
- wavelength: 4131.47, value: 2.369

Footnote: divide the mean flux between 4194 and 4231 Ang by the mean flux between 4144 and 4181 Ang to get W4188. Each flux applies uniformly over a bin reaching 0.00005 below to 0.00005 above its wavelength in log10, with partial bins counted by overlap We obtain 0.97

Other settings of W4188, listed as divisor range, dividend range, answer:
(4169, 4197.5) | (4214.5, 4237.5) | 0.96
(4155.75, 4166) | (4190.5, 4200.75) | 0.97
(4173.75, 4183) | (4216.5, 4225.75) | 1.02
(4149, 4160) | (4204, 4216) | 1.06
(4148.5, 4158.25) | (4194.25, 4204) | 0.95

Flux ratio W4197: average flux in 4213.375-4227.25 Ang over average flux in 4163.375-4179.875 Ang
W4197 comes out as 1.0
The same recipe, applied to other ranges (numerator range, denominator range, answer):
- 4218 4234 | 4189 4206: 0.95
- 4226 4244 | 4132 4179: 0.92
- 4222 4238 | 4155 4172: 0.88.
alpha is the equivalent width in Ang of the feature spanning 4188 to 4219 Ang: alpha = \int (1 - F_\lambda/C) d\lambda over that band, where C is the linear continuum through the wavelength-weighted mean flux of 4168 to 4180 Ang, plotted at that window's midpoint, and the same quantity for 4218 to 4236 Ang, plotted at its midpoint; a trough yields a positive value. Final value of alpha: -1.7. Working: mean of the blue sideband 2.32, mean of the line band 2.41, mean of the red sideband 2.26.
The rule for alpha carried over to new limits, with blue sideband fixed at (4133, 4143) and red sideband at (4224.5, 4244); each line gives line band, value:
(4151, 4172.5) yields -0.5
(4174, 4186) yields -0.5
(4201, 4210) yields -0.5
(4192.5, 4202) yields -0.4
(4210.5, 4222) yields -1.7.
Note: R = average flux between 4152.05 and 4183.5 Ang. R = 2.41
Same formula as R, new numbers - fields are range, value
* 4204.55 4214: 2.54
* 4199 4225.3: 2.43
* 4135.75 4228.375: 2.38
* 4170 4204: 2.34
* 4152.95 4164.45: 2.47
